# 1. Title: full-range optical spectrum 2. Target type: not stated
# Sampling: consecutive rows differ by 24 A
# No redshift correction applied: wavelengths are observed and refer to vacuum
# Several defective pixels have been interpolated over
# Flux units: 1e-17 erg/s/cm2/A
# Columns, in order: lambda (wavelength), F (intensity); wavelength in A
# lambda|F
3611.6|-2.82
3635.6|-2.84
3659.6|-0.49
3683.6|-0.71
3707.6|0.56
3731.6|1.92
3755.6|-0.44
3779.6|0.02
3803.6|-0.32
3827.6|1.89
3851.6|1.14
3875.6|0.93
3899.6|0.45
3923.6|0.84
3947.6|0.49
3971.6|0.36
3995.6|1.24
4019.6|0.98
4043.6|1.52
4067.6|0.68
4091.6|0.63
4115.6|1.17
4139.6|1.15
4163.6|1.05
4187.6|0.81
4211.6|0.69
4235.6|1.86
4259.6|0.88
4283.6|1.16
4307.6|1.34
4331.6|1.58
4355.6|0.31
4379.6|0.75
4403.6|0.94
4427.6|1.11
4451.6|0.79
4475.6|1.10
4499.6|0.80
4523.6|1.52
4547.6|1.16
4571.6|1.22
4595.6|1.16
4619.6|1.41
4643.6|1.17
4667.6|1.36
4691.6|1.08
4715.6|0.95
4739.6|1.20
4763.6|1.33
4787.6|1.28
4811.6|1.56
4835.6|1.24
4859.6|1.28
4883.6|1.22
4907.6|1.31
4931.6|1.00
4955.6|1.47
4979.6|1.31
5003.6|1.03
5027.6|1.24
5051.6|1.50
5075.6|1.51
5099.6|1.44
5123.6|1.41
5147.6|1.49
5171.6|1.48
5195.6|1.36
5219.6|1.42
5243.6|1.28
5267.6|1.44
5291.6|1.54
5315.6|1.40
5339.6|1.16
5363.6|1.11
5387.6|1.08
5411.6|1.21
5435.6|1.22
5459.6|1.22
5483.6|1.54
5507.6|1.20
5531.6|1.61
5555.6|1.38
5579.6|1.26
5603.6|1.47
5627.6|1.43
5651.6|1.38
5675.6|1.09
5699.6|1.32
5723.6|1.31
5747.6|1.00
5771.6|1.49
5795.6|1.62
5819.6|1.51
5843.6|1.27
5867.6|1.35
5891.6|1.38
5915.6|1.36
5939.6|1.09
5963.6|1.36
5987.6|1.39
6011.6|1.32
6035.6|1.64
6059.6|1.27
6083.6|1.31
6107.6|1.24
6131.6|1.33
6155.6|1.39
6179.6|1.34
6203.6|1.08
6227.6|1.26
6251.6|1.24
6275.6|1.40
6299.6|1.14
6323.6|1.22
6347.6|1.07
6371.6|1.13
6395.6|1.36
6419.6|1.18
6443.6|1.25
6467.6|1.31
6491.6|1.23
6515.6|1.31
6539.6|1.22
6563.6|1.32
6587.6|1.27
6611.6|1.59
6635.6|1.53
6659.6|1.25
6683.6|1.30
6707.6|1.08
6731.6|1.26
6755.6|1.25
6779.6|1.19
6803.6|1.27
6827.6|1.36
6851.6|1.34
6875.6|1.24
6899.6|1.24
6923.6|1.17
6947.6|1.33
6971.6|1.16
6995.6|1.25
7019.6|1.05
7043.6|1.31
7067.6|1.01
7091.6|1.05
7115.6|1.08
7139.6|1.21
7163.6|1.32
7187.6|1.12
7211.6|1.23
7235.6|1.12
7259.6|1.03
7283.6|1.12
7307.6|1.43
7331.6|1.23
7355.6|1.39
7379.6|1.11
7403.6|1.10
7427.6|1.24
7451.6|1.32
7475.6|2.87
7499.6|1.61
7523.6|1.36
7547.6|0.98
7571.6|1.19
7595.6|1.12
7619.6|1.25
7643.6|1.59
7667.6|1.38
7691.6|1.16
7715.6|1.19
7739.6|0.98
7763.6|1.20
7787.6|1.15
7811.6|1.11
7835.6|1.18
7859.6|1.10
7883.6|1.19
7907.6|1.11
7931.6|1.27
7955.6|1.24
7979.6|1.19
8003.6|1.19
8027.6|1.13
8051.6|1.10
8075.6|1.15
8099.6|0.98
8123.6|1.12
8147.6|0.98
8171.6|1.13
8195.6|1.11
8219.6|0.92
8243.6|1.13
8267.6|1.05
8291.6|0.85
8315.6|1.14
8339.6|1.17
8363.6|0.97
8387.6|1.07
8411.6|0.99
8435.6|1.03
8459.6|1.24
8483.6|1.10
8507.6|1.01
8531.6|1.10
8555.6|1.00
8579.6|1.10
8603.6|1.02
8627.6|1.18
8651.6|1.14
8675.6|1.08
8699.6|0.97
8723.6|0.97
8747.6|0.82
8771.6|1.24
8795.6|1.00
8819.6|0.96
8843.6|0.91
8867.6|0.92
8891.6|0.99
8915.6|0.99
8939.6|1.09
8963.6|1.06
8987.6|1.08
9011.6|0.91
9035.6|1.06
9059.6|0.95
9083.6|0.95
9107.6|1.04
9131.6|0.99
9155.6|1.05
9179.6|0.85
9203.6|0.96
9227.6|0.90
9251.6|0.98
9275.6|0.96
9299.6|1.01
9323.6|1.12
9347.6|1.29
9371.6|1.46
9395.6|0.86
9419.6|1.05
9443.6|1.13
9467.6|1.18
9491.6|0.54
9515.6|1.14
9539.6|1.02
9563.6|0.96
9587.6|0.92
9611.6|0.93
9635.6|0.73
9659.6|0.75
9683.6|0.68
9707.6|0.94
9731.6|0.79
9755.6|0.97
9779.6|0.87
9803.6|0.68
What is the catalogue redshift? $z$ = 0.138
